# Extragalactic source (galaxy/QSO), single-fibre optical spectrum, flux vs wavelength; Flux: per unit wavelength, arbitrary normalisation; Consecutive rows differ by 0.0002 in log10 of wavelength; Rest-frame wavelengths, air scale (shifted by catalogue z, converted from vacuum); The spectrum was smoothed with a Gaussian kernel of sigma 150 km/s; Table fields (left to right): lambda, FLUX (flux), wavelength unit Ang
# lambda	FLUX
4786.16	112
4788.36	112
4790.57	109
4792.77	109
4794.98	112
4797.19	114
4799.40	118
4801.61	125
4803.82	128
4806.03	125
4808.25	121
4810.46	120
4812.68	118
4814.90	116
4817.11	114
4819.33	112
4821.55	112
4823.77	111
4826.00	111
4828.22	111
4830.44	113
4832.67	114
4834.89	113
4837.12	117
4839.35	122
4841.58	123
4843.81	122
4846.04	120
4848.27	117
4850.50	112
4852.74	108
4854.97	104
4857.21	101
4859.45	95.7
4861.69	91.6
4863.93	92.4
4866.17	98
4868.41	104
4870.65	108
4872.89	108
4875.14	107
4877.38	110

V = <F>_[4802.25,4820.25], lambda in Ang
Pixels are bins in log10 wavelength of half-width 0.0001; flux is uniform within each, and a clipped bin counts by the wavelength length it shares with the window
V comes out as 119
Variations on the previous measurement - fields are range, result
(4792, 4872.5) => 113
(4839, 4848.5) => 121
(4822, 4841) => 114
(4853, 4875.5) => 101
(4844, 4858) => 111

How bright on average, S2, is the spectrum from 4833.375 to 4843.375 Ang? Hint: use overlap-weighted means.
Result 119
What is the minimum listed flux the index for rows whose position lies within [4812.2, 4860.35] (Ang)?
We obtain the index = 95.7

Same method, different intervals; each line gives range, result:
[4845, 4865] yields 91.6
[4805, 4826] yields 111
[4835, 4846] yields 117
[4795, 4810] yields 114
